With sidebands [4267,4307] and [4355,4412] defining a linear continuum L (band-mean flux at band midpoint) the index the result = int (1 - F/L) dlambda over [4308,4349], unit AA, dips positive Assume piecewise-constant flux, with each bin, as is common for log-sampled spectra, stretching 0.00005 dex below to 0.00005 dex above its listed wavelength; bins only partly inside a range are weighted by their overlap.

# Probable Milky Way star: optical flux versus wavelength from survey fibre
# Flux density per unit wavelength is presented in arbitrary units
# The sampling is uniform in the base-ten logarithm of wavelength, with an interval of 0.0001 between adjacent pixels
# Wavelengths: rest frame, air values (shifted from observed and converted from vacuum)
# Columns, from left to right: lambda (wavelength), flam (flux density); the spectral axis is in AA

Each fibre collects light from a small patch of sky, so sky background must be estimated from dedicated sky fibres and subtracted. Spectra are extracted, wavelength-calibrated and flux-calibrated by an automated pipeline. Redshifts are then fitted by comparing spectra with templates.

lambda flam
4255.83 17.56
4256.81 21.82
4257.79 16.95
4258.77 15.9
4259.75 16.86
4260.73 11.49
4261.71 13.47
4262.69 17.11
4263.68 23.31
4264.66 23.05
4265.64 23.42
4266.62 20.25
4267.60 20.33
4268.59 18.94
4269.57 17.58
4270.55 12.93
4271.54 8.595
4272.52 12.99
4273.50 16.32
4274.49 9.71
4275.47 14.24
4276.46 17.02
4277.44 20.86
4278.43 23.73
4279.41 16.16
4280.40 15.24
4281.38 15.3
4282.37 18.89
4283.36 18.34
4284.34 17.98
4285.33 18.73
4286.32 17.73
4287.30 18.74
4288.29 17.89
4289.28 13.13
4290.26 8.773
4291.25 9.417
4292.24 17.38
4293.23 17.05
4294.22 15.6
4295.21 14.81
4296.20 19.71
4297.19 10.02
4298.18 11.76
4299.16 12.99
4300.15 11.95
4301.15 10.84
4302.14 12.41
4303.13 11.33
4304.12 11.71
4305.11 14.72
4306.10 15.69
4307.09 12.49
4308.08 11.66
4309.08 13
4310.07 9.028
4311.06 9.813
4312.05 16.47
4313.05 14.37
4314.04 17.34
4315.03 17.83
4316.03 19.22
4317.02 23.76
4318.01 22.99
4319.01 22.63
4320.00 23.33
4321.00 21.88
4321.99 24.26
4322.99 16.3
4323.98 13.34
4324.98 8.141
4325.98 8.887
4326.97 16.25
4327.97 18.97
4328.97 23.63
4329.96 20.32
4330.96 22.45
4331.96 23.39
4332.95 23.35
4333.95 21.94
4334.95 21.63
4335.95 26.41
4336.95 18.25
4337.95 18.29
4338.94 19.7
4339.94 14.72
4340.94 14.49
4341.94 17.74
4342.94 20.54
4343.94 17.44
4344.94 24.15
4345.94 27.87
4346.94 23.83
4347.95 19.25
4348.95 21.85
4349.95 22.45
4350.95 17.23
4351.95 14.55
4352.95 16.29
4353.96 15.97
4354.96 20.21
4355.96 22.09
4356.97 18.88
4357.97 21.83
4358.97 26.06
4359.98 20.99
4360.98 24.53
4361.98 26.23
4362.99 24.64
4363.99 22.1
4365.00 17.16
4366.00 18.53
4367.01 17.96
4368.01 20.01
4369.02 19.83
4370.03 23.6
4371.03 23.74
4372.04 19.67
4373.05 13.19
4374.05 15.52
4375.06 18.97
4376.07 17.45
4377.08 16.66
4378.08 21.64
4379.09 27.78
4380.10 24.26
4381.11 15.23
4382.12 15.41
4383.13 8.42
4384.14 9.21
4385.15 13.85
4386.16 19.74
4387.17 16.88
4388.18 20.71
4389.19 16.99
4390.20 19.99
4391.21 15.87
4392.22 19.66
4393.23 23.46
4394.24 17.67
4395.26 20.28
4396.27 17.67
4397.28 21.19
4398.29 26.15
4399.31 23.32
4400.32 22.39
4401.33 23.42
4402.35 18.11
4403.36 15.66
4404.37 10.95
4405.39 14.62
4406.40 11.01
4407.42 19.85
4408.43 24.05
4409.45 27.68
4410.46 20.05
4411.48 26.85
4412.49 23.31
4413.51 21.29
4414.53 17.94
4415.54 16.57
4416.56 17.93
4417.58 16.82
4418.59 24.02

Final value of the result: -4.16 AA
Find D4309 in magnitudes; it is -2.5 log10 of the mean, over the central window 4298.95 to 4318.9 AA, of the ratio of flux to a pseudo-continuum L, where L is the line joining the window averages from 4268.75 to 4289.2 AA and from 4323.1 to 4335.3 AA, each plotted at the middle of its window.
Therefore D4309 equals 0.20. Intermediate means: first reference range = 16.4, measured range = 14.7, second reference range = 18.4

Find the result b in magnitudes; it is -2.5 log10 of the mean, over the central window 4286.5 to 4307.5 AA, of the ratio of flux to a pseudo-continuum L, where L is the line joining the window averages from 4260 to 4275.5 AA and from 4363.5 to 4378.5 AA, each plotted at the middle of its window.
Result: 0.24 mag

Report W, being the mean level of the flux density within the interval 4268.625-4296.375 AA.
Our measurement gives 15.9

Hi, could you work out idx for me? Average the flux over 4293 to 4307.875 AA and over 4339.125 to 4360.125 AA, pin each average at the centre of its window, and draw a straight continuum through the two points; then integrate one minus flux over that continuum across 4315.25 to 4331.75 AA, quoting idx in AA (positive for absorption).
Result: -2.80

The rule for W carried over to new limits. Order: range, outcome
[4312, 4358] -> 19.5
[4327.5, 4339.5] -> 21.5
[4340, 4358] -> 19.6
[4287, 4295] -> 14.6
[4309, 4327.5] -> 16.9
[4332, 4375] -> 20.4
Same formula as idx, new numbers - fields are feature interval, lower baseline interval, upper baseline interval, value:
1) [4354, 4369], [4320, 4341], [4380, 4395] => -2.8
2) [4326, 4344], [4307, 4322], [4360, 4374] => -1.0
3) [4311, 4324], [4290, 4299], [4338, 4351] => -1.9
